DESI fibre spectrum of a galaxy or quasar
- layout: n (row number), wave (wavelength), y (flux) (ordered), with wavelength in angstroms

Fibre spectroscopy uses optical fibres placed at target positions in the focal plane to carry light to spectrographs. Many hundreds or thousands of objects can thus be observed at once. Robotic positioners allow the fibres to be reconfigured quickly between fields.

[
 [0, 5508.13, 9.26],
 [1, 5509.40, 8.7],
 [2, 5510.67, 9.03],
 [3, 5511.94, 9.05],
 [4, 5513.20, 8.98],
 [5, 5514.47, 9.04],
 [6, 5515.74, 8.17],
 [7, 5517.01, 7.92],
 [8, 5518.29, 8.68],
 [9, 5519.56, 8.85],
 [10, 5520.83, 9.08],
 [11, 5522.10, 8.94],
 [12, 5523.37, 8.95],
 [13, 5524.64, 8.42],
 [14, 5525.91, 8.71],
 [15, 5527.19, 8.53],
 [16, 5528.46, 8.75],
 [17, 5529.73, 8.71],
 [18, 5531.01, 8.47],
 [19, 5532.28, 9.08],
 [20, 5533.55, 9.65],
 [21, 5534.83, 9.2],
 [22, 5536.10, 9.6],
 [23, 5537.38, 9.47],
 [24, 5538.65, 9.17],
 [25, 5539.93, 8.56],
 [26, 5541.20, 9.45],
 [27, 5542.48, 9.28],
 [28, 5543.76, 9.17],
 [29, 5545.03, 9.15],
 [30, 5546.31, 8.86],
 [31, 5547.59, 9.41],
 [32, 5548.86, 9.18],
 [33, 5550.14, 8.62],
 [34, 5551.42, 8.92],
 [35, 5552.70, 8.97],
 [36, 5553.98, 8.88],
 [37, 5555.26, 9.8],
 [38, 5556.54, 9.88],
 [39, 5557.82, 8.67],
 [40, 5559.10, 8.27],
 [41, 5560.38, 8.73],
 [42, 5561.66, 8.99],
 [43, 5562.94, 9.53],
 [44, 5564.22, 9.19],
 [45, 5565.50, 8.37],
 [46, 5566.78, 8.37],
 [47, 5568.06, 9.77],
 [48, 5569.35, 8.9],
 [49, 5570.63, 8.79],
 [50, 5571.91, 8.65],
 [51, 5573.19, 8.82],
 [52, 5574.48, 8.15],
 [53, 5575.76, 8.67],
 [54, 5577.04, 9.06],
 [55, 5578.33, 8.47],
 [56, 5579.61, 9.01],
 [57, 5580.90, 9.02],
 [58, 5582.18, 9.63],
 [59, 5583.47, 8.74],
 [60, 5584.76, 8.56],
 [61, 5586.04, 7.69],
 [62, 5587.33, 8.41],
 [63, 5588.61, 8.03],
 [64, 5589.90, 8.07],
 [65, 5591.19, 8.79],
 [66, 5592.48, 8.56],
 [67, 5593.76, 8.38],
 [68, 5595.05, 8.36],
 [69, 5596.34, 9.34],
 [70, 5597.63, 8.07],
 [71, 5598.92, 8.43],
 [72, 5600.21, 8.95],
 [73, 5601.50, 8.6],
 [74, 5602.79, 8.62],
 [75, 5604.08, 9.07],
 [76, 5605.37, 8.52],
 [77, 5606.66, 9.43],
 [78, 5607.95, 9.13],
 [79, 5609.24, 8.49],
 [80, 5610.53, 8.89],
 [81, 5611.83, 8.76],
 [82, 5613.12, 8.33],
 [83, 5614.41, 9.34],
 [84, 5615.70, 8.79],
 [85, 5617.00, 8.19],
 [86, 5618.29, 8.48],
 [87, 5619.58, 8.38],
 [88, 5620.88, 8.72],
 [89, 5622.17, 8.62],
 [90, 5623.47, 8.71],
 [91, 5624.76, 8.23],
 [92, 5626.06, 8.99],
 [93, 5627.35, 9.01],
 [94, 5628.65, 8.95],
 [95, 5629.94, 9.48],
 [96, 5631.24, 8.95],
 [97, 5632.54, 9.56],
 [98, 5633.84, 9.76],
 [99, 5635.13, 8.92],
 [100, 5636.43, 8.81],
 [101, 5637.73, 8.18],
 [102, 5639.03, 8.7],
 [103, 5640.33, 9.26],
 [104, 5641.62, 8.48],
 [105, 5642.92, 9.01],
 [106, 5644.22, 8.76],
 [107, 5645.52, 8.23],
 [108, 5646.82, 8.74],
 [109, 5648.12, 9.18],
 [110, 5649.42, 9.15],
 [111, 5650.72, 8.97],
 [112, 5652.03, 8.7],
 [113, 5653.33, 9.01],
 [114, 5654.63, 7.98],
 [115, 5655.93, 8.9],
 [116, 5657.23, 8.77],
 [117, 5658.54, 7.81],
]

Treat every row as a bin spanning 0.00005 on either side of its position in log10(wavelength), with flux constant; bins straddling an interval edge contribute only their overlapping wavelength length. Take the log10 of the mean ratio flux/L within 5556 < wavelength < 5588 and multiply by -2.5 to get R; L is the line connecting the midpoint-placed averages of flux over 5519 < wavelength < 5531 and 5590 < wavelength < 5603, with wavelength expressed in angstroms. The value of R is -0.021 mag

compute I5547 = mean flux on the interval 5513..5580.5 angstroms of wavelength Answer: 8.92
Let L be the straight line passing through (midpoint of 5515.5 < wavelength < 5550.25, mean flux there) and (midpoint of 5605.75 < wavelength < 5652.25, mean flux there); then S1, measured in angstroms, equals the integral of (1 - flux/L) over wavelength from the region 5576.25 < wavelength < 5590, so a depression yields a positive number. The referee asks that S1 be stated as 0.4 angstroms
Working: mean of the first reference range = 8.94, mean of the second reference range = 8.84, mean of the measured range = 8.63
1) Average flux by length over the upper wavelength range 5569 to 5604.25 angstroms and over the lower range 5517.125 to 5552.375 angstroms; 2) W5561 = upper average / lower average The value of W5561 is 0.96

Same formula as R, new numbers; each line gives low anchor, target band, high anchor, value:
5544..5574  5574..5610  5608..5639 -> 0.030 mag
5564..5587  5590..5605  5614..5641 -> 0.021 mag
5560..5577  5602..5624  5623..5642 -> 0.023 mag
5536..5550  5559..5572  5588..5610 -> 0.006 mag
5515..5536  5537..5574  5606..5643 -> -0.027 mag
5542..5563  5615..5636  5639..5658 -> -0.001 mag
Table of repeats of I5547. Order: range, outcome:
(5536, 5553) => 9.12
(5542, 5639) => 8.82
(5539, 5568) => 9.03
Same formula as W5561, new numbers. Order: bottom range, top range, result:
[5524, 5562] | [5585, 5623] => 0.95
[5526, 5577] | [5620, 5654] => 0.99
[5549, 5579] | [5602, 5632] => 0.99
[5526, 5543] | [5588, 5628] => 0.96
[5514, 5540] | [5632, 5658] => 1.00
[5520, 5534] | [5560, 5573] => 1.01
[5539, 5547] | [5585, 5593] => 0.91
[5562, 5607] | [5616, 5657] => 1.01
